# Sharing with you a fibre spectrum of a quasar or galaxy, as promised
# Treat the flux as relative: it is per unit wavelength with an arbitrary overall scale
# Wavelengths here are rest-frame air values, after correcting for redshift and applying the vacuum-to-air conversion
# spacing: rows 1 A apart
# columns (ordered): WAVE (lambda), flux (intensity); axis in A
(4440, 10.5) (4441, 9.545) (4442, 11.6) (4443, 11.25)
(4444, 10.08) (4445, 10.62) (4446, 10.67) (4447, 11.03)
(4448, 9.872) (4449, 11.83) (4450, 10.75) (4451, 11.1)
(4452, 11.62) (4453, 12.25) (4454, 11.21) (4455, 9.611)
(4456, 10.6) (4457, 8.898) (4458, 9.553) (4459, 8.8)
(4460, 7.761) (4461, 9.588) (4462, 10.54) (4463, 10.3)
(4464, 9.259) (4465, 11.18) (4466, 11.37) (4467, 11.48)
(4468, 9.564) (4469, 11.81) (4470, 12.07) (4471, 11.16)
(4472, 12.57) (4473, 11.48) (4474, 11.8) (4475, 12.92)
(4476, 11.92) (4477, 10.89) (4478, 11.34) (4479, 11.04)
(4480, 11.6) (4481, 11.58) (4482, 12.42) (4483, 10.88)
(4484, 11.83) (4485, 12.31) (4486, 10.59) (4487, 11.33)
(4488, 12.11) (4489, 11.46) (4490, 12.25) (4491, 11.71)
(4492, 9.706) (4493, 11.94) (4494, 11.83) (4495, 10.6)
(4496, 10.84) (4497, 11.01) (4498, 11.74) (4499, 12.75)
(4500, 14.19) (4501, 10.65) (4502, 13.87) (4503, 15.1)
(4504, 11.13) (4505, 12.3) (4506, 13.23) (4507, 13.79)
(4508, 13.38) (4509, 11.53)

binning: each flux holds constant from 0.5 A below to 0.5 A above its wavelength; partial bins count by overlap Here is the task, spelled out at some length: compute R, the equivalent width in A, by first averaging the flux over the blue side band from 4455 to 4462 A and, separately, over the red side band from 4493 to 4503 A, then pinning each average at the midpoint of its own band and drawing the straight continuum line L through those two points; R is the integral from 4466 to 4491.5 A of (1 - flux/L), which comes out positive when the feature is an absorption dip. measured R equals -2.1 A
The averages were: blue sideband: 9.33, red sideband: 12.1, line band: 11.6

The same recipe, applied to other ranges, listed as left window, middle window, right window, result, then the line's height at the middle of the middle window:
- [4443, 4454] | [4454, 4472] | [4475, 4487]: 1.5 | 11.2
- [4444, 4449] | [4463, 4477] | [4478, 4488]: -0.2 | 11.2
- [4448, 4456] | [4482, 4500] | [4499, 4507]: 1.4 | 12.5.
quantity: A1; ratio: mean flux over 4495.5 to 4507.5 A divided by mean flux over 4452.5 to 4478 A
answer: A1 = 1.2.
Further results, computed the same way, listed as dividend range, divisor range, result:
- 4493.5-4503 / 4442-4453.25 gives 1.10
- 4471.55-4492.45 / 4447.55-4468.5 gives 1.12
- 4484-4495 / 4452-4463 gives 1.15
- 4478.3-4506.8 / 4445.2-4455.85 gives 1.08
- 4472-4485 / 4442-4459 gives 1.10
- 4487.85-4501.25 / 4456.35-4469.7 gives 1.16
